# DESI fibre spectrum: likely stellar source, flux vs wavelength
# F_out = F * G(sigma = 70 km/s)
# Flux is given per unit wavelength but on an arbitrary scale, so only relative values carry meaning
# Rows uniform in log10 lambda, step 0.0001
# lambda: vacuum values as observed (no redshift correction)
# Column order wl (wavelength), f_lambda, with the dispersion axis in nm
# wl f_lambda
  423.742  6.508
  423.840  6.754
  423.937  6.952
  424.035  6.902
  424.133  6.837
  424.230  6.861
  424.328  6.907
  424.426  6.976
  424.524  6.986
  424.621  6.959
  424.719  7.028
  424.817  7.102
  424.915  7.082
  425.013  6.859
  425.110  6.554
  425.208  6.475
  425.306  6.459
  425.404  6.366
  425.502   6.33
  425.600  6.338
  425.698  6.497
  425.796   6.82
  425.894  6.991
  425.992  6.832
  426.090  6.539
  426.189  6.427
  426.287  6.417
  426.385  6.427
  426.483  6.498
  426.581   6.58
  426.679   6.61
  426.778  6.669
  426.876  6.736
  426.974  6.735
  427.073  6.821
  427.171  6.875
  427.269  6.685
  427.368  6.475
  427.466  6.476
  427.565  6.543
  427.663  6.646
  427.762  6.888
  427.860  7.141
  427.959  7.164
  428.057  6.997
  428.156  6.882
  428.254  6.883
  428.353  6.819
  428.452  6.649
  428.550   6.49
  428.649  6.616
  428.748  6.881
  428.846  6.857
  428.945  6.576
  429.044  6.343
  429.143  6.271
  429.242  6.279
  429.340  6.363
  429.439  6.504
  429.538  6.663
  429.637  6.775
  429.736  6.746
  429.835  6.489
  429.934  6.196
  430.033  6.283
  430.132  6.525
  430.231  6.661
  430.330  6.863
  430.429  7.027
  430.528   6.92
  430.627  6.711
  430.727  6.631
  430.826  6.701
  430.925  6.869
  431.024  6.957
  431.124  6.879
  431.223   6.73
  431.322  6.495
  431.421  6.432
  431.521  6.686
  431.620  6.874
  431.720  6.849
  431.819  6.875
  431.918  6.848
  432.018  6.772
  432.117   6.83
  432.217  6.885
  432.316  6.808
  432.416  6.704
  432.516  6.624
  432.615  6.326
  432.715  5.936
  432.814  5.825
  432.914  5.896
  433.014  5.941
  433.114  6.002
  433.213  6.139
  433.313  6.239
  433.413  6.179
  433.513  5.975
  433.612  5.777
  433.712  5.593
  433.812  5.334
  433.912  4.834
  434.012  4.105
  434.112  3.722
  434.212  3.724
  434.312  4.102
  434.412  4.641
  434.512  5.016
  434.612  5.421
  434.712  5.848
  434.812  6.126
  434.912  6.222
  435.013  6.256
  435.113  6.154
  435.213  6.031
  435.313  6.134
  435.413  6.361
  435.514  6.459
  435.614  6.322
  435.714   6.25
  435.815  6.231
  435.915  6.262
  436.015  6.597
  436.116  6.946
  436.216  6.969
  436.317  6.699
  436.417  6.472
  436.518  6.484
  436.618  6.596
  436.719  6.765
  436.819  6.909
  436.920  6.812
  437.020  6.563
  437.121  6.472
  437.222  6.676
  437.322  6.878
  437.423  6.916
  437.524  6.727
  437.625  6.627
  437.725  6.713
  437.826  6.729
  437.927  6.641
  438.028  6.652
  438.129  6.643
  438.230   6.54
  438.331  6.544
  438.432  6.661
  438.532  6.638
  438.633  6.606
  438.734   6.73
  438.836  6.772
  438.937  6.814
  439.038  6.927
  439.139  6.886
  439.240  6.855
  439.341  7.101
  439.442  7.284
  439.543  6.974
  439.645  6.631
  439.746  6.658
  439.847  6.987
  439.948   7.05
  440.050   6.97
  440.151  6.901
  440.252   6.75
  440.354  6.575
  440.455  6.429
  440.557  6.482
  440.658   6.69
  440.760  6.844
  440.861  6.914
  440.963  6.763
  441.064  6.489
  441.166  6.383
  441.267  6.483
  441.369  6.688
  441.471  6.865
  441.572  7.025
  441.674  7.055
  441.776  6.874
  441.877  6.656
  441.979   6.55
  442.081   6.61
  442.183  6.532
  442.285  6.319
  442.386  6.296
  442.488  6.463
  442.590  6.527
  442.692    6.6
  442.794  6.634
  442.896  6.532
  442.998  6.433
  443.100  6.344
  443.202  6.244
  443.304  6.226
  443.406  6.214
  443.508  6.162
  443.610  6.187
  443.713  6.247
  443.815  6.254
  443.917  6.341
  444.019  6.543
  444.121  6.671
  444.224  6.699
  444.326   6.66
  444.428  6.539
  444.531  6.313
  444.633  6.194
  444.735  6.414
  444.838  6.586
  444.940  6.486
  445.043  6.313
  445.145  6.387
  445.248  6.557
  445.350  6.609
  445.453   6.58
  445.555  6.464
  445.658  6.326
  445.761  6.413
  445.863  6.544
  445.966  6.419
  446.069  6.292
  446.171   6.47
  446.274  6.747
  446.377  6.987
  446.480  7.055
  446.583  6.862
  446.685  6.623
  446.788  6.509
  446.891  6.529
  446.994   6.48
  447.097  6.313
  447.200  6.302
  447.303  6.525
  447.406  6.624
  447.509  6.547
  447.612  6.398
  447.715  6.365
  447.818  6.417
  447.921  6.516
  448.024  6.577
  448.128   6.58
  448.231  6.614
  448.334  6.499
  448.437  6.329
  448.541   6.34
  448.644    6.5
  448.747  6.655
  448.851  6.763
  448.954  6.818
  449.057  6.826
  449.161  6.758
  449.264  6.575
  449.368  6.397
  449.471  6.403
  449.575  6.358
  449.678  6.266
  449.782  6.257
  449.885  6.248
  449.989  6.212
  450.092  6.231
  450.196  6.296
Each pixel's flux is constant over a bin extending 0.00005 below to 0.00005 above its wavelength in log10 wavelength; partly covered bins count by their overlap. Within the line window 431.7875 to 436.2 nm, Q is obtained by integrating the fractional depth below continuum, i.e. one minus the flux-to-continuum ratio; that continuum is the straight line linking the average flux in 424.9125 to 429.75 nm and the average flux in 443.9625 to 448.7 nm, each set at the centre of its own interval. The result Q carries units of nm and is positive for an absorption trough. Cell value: 0.44 nm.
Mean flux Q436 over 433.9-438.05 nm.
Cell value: 6.13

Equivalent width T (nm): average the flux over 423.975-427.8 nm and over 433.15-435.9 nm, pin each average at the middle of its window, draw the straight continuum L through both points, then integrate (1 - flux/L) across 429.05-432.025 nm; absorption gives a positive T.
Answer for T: -0.267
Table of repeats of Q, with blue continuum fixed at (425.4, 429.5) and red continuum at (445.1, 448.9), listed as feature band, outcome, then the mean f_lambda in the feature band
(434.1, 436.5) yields 0.25 nm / 5.92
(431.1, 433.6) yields 0.06 nm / 6.46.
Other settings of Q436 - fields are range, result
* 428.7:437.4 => 6.3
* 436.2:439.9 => 6.74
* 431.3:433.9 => 6.32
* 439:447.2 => 6.59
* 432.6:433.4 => 6.03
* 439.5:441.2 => 6.73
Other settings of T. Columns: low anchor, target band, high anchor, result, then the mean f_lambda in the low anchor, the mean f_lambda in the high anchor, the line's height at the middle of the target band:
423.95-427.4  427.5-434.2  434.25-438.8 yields 0.124 nm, 6.71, 6.37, 6.55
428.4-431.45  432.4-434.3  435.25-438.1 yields 0.299 nm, 6.63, 6.6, 6.61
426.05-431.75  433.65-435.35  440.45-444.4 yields 0.351 nm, 6.67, 6.54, 6.61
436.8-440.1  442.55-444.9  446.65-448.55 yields 0.067 nm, 6.77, 6.48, 6.6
